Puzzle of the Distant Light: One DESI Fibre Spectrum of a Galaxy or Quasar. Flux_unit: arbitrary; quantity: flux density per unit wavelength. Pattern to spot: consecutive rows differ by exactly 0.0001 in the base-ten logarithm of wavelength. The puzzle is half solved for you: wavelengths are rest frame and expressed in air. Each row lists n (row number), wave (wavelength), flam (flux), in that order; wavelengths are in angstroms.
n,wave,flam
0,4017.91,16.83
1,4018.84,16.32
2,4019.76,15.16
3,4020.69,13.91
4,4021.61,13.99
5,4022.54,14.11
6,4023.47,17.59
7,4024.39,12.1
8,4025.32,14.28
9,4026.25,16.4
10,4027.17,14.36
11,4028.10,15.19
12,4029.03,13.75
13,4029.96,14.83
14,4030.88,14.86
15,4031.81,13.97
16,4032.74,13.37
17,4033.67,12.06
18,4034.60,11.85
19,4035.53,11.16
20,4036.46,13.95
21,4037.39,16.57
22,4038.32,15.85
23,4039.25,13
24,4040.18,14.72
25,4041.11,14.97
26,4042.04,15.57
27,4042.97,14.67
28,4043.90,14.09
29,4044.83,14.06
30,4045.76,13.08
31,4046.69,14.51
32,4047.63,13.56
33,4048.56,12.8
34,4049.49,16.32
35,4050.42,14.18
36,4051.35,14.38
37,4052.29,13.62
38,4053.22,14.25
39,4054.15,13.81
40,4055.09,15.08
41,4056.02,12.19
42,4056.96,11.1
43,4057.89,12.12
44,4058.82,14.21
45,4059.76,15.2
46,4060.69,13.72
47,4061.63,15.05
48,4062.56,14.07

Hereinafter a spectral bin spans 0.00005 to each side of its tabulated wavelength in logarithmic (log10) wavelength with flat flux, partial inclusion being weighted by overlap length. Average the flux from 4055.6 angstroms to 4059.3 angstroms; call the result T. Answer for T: 12.4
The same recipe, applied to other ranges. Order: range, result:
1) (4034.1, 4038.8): 13.9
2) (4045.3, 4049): 13.5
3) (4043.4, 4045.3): 14.1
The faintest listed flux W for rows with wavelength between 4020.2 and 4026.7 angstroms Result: 12.1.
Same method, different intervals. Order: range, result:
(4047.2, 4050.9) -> 12.8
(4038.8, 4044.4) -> 13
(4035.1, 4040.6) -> 11.16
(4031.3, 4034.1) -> 12.06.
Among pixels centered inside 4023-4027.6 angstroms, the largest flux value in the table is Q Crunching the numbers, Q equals 17.59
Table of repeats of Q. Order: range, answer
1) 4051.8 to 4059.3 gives 15.08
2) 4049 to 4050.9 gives 16.32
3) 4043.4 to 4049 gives 14.51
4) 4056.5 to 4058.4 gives 12.12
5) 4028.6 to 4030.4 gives 14.83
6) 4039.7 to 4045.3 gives 15.57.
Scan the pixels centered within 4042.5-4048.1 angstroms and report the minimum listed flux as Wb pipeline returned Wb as 13.08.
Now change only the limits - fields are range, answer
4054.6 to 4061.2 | 11.1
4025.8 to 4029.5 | 13.75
